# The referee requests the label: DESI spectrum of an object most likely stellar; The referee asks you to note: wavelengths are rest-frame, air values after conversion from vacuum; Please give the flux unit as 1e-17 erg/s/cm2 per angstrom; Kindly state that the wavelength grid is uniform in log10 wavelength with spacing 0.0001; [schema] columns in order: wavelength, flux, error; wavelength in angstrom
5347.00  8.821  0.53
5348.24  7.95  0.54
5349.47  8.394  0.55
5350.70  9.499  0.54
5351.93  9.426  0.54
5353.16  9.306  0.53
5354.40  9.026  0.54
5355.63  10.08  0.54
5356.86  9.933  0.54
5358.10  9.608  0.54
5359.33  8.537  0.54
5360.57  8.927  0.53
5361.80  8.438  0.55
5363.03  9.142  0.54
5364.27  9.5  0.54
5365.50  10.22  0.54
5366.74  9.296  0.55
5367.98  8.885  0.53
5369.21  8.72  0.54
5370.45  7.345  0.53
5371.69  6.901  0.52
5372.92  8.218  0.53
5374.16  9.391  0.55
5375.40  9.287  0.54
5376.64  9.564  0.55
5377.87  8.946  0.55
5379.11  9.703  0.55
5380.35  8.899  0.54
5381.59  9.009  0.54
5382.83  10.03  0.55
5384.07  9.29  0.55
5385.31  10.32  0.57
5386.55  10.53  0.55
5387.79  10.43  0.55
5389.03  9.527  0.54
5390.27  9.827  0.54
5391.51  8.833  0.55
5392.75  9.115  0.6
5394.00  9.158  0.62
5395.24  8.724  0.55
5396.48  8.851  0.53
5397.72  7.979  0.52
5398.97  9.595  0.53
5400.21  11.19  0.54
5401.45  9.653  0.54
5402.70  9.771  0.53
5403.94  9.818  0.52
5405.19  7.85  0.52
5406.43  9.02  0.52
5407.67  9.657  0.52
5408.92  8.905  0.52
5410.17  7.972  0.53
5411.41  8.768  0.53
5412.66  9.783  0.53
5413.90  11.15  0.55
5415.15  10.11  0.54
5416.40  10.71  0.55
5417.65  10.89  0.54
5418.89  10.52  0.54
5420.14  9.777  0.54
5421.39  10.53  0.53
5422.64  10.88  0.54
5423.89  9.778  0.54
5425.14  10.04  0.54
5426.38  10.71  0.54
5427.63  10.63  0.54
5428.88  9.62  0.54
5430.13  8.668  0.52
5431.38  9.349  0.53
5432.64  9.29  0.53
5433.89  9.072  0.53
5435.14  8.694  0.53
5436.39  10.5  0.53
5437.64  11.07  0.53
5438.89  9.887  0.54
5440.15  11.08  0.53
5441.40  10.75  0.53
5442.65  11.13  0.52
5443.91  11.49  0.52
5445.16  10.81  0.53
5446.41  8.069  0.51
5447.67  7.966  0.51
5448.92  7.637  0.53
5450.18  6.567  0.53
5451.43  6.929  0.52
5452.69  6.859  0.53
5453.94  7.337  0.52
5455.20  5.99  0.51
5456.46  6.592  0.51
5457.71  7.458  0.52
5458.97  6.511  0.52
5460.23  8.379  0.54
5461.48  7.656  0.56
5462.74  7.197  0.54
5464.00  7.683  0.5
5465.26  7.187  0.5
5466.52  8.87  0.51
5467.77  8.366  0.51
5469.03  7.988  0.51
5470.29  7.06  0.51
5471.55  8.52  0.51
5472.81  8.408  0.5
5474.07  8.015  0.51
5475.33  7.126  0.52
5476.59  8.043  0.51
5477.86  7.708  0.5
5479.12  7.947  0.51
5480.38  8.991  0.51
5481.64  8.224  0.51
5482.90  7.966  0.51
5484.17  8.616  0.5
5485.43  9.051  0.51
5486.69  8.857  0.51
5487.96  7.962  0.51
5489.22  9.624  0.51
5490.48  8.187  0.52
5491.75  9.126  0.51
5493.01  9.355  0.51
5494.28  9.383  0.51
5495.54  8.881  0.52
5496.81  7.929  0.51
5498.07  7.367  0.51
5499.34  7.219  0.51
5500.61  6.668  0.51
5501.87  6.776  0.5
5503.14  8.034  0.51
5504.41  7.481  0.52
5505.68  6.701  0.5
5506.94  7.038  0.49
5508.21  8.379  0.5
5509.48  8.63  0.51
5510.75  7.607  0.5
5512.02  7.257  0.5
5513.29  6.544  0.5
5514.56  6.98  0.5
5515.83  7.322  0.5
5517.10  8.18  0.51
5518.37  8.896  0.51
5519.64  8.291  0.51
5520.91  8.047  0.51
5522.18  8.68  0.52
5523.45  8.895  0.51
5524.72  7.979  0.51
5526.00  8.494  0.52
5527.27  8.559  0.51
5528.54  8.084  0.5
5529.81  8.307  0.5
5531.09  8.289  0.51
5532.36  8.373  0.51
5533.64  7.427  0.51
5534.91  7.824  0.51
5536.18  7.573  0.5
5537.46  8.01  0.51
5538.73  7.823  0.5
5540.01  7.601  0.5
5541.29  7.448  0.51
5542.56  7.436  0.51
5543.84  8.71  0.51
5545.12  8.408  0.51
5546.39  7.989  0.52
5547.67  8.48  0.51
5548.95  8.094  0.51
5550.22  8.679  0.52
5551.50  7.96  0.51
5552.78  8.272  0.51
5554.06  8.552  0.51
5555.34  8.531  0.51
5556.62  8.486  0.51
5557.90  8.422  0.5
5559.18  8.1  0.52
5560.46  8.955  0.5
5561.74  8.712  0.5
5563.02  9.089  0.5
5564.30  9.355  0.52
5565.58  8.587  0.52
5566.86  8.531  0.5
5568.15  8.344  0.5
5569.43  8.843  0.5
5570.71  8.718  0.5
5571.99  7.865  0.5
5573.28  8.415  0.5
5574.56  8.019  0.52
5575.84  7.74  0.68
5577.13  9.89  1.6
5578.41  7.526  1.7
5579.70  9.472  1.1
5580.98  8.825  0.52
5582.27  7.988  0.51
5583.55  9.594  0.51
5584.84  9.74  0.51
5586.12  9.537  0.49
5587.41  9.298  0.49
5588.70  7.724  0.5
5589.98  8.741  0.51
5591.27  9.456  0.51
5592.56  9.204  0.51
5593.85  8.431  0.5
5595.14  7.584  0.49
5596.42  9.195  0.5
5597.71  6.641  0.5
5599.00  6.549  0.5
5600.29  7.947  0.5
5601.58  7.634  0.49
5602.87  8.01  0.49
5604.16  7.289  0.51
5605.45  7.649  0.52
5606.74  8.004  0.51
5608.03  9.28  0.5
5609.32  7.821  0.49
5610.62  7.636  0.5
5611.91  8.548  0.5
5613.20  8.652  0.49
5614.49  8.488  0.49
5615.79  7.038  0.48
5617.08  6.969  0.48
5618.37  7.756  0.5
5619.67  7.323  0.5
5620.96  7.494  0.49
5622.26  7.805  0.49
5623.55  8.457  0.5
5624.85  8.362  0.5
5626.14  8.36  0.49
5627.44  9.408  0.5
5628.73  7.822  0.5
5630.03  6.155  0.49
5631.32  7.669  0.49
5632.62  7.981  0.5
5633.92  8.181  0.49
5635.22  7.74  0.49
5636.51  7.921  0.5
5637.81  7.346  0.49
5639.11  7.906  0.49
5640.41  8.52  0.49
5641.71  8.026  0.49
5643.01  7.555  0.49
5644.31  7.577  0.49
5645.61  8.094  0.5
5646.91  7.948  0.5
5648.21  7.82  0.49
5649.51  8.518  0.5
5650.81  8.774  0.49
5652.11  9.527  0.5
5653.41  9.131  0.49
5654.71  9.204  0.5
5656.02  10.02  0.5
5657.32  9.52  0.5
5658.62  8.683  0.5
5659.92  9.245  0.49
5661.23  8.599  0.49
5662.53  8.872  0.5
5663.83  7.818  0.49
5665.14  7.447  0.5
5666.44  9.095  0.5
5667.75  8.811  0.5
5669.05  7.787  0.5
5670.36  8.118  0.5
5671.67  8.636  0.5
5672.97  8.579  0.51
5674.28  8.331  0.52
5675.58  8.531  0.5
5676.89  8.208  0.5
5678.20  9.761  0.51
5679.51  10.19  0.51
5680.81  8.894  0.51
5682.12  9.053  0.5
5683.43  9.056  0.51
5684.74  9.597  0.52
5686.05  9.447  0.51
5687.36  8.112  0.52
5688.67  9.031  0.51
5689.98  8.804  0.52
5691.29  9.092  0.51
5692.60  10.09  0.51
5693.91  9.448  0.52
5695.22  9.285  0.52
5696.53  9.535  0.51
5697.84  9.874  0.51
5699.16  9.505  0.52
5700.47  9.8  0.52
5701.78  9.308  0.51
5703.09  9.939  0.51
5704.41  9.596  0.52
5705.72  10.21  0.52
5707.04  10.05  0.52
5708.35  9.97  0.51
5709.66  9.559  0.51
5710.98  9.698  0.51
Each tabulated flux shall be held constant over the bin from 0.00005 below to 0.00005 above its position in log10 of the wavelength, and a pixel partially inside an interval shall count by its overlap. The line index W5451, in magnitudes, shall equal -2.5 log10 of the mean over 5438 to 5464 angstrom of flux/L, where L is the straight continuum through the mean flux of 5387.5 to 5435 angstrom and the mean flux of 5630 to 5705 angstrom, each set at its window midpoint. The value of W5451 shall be 0.14 mag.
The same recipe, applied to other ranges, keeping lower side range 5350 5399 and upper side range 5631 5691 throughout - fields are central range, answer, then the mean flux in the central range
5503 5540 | 0.12 mag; 7.91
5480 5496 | 0.02 mag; 8.78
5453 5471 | 0.21 mag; 7.45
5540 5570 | 0.05 mag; 8.41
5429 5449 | -0.08 mag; 9.77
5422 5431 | -0.11 mag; 10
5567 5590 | 0.01 mag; 8.68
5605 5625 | 0.09 mag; 7.95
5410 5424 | -0.12 mag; 10.2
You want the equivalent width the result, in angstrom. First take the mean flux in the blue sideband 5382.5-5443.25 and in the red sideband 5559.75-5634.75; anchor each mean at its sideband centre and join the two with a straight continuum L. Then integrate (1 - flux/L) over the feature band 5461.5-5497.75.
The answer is 3.8 angstrom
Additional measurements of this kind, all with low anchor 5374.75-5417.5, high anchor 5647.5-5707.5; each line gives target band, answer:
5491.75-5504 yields 1.7 angstrom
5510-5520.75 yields 1.9 angstrom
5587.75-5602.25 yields 1.7 angstrom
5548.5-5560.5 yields 1.1 angstrom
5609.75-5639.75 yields 4.2 angstrom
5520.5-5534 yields 1.4 angstrom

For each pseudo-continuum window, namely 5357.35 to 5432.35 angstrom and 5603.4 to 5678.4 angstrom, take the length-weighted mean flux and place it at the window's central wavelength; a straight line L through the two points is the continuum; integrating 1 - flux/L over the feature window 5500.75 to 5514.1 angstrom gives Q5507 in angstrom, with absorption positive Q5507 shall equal 2.2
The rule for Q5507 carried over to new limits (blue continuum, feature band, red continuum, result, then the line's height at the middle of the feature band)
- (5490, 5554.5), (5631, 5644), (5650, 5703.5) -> 1.3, 8.78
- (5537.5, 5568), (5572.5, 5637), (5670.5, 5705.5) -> 3.7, 8.68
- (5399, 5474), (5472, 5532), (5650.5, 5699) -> 6.3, 9.04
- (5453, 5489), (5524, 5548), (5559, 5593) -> 1.1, 8.42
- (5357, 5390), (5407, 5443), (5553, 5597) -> -3.7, 9.07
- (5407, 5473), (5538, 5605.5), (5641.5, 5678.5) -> 2.7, 8.74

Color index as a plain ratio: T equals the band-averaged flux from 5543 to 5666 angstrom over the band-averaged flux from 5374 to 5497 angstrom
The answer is 0.9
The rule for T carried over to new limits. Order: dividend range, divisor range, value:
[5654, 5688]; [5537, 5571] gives 1.05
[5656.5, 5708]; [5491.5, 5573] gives 1.12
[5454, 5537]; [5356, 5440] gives 0.84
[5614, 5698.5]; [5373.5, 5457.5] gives 0.90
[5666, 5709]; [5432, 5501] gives 1.10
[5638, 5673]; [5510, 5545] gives 1.07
